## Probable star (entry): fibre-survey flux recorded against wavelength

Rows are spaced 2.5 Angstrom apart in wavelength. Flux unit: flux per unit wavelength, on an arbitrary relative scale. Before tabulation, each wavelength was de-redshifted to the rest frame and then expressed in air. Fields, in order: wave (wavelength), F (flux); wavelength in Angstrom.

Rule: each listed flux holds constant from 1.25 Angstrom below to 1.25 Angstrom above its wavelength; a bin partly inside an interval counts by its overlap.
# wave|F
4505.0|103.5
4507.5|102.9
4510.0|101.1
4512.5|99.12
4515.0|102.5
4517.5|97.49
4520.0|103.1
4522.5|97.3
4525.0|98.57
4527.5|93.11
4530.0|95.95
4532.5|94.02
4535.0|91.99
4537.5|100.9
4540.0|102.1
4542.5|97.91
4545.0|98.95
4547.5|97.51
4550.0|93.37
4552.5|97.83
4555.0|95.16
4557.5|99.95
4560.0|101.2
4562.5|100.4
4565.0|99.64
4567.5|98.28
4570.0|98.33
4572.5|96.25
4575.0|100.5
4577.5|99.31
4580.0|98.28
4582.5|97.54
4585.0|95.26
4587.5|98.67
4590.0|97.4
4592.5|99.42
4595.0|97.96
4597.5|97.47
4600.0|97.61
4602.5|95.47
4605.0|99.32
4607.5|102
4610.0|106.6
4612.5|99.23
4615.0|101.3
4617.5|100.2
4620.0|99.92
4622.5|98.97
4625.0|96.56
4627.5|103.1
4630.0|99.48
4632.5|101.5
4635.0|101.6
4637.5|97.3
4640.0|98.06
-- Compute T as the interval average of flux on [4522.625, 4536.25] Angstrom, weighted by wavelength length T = 94.9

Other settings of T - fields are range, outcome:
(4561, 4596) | 98.4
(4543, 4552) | 96.8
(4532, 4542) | 97.5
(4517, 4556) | 97.2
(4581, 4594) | 97.7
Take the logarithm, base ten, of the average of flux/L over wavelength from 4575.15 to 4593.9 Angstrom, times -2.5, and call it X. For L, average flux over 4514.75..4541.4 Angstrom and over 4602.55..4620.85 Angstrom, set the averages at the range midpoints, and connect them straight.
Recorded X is 0.02 mag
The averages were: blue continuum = 97.7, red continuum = 101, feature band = 98.1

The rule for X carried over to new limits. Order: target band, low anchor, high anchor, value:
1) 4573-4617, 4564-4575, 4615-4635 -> 0.00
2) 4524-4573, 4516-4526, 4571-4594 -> 0.01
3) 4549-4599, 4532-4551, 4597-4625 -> 0.00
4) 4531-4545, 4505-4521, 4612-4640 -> 0.04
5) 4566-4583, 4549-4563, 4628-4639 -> 0.00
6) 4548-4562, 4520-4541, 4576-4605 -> 0.00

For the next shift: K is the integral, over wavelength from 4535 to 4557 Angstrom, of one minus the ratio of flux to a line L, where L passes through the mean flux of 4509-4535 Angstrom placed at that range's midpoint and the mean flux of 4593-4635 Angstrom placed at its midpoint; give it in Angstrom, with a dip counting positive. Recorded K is 0.2 Angstrom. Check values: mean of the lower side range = 97.9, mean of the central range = 97.7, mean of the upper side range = 99.8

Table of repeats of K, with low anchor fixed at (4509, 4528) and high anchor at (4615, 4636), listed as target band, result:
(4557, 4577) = 0.1 Angstrom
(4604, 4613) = -0.2 Angstrom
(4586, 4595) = 0.1 Angstrom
